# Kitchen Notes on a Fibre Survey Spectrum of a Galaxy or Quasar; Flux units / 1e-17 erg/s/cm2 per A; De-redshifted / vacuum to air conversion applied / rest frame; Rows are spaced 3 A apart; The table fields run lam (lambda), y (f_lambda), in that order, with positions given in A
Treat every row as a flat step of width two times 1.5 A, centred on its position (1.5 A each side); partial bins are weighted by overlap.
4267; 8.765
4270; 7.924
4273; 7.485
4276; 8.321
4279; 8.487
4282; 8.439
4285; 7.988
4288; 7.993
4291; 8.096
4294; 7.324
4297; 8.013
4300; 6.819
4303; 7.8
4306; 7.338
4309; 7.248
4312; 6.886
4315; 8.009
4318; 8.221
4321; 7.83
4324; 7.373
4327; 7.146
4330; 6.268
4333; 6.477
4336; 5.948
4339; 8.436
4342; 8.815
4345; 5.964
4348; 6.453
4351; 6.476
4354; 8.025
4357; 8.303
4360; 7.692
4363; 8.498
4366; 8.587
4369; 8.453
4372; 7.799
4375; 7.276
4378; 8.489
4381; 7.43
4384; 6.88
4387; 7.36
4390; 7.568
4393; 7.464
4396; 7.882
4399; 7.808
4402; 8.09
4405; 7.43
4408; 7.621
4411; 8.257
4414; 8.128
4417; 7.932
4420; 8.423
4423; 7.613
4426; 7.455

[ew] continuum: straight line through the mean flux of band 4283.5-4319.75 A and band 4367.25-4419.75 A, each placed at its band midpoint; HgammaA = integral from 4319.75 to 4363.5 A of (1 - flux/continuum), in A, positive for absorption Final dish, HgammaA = 2.4 A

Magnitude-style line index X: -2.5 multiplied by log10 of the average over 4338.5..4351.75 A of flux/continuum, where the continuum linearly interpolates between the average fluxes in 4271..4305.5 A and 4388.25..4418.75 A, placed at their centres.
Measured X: 0.10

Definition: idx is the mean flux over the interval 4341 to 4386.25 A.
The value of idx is 7.66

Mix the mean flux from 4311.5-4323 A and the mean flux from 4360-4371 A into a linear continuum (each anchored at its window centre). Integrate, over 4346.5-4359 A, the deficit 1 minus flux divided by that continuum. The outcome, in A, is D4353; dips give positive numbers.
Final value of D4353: 1.36 A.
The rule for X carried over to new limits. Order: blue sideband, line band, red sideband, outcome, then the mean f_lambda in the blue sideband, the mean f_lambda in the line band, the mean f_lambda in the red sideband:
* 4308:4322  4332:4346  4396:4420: 0.08 mag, 7.65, 7.19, 7.93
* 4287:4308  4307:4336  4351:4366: 0.08 mag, 7.61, 7.21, 8.01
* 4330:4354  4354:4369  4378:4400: -0.15 mag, 6.96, 8.26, 7.55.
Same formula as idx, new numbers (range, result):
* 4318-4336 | 7.03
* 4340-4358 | 7.34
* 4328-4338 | 6.39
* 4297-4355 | 7.25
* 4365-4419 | 7.8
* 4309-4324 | 7.65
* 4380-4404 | 7.56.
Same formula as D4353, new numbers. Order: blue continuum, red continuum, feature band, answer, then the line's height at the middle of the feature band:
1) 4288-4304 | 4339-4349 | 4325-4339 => 1.3 A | 7.39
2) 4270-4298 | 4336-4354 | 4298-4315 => 0.9 A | 7.71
